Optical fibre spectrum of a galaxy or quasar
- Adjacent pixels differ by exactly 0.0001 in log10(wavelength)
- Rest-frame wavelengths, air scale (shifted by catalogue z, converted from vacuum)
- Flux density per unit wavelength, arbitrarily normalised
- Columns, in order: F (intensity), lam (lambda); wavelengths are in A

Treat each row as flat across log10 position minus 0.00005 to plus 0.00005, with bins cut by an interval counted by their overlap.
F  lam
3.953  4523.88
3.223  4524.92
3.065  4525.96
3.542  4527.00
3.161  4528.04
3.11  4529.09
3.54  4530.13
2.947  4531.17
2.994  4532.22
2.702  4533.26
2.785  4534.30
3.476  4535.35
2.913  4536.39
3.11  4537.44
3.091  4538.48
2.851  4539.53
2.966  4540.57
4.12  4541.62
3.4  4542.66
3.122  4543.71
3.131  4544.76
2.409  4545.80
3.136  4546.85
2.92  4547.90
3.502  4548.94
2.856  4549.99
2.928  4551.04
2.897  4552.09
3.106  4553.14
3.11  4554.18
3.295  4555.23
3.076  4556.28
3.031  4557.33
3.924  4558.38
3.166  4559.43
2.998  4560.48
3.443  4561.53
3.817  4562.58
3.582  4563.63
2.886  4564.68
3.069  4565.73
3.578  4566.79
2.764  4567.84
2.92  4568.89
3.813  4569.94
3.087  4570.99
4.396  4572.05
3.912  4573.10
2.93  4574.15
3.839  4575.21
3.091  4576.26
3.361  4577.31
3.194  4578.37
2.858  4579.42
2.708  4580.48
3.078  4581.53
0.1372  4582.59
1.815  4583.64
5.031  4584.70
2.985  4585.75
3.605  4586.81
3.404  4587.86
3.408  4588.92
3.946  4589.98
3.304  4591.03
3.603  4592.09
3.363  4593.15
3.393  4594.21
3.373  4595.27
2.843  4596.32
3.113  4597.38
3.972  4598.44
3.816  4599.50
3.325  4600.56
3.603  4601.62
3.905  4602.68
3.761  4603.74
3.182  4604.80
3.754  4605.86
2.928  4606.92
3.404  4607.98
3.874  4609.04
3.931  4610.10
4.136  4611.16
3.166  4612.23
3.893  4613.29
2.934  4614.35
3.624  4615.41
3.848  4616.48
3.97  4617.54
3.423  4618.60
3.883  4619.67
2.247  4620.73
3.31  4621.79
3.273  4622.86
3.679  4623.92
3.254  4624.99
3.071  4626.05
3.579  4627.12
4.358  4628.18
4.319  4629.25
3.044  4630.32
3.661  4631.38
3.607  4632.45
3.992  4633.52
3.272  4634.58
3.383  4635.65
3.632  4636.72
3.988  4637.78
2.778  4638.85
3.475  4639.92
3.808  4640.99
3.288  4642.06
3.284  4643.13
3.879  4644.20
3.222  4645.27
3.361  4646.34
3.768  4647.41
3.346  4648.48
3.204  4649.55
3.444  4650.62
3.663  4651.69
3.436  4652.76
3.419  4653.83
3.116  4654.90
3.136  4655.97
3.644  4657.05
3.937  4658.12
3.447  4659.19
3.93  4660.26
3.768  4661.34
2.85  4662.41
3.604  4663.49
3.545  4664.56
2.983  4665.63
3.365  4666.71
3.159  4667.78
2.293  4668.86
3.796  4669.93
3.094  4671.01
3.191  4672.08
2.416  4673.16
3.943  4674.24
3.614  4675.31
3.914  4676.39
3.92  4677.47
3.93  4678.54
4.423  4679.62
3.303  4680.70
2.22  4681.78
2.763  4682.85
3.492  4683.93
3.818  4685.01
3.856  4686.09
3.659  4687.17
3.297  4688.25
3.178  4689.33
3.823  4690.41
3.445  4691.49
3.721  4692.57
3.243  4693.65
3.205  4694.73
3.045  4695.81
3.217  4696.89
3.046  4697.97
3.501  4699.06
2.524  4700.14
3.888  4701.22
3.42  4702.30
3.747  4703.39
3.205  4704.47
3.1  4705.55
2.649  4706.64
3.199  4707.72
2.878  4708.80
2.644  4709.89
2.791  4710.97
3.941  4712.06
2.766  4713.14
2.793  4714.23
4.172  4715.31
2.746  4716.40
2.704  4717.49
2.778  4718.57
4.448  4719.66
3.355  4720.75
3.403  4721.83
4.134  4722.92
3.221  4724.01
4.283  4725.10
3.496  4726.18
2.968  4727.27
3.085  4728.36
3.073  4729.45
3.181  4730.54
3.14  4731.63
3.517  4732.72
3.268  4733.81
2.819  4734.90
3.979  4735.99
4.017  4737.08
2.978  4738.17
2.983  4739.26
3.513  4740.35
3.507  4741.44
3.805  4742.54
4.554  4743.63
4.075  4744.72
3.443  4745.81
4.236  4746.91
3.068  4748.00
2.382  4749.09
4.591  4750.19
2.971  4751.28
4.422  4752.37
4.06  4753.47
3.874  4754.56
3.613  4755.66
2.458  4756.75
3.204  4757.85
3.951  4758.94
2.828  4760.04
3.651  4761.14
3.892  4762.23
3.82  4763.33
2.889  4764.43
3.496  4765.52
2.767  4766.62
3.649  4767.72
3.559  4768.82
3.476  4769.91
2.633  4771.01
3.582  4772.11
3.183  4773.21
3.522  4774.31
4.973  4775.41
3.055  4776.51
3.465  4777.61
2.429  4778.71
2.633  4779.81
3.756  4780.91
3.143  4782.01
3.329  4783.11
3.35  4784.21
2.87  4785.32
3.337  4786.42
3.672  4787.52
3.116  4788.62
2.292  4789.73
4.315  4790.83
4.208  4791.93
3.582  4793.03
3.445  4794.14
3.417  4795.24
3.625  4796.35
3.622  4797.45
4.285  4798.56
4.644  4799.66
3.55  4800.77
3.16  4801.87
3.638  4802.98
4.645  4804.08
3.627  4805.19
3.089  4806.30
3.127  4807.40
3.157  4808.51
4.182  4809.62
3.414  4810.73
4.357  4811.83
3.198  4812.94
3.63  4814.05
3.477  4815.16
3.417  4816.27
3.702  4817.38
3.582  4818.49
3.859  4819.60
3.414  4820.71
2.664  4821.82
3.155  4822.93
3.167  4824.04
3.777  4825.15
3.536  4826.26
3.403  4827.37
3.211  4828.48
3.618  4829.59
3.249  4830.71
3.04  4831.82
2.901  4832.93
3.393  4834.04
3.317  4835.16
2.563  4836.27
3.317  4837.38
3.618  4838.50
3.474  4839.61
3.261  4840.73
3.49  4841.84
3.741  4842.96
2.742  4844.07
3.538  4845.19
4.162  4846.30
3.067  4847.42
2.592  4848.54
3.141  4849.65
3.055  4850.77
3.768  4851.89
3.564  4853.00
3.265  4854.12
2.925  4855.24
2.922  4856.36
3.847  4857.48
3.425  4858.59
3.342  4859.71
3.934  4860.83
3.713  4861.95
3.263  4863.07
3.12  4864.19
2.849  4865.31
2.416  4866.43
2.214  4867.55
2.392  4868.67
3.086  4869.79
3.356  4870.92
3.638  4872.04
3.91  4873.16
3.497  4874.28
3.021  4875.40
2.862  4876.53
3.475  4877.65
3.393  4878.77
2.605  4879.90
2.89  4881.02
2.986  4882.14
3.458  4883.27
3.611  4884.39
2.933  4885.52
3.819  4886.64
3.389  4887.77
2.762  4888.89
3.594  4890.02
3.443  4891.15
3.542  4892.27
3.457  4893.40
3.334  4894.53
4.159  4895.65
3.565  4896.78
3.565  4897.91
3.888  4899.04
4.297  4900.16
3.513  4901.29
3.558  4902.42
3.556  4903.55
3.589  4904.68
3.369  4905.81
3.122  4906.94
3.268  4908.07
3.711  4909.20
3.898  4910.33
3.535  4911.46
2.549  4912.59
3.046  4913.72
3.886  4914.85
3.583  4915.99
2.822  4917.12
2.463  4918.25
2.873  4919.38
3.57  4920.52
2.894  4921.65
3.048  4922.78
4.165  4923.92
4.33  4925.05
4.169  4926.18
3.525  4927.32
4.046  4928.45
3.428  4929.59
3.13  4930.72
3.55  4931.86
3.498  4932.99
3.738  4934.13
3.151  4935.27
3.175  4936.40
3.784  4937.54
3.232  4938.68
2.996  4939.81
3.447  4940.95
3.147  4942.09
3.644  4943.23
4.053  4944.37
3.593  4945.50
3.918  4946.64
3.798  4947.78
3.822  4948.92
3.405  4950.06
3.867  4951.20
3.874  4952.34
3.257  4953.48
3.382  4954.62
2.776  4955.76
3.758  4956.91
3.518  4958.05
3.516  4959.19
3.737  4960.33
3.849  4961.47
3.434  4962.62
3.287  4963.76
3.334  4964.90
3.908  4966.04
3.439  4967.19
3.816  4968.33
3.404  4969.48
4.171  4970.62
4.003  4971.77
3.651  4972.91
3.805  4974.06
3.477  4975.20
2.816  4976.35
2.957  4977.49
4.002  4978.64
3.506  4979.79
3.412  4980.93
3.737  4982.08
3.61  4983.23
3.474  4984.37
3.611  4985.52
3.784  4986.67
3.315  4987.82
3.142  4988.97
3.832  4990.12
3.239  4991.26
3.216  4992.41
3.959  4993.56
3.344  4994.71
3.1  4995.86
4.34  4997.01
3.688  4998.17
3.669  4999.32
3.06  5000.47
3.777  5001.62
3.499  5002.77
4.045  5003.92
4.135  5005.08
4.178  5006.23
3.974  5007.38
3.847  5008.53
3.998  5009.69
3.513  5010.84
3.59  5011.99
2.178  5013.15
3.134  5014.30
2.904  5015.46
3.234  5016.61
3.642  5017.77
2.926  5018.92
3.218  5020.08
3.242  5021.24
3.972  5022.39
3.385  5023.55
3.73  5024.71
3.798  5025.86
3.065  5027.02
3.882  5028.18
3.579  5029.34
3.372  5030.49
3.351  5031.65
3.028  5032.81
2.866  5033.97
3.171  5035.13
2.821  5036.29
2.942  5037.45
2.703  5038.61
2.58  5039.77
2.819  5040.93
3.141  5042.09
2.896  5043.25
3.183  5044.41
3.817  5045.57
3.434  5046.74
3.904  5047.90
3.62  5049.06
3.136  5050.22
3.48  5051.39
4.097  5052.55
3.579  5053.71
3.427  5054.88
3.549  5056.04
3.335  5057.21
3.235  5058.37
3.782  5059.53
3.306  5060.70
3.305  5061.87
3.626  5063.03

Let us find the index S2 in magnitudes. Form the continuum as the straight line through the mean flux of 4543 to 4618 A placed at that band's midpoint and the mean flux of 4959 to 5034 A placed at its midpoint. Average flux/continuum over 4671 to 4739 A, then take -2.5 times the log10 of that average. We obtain 0.01 mag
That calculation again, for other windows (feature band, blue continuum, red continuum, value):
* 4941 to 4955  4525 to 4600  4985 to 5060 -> -0.08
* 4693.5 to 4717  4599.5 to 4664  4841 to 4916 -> 0.10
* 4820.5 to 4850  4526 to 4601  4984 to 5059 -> 0.02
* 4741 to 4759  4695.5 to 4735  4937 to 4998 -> -0.11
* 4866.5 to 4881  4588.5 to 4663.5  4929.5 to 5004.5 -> 0.15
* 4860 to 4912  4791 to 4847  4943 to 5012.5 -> 0.06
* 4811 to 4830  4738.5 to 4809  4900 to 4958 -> 0.00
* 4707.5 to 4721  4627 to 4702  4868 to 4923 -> 0.09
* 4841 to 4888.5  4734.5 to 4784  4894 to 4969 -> 0.08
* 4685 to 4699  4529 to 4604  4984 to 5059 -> -0.04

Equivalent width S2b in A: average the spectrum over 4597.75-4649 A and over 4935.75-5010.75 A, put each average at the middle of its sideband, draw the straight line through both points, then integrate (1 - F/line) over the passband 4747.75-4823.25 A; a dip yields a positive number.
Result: 1.8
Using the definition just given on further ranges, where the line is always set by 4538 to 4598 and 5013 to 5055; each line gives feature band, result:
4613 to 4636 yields -2.22 A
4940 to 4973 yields -3.36 A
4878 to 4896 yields -0.37 A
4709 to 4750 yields -2.00 A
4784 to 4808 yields -2.44 A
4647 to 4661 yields -1.22 A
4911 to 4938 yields -1.20 A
